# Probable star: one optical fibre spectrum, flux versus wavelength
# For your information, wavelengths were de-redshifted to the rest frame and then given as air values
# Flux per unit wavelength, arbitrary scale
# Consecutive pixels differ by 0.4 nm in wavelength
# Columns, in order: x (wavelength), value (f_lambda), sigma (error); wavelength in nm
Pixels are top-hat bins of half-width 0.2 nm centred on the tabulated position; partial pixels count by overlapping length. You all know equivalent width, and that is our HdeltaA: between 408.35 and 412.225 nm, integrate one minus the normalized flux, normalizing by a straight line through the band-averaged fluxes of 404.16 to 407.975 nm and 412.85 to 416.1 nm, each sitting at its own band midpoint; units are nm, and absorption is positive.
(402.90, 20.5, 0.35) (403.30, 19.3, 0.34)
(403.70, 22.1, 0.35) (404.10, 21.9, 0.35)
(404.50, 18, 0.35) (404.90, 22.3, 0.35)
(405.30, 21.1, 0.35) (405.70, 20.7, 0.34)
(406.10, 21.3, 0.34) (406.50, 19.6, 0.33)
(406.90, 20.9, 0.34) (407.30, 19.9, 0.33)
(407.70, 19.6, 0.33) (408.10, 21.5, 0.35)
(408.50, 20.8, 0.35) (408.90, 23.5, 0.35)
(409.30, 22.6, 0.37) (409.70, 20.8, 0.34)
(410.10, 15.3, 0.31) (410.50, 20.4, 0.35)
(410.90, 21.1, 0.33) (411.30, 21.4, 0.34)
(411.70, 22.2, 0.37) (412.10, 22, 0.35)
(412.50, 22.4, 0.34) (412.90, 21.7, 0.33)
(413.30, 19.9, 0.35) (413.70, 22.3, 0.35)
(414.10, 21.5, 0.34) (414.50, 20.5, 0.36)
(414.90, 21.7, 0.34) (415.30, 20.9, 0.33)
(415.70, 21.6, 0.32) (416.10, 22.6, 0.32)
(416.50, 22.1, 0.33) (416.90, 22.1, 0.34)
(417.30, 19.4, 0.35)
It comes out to -0.02 nm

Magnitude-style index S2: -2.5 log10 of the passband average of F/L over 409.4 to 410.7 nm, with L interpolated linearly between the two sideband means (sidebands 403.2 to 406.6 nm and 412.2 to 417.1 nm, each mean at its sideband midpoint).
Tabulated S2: 0.11 mag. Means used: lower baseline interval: 20.8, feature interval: 19.1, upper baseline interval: 21.6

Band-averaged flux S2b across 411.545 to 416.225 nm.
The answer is 21.6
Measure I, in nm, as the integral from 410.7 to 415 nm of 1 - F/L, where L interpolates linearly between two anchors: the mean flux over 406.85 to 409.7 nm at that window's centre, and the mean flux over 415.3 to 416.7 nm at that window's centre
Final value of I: 0.027 nm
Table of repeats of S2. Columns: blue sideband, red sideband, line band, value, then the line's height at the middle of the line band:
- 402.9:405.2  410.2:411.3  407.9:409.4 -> -0.081 mag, 20.5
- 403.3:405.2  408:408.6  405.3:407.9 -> 0.034 mag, 21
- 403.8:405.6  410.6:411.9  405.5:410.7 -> 0.034 mag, 21.2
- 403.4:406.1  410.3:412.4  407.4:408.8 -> 0.023 mag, 21.2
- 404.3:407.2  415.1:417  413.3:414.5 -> 0.012 mag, 21.6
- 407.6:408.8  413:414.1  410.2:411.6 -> 0.023 mag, 21.1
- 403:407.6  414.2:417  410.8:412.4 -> -0.026 mag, 21.2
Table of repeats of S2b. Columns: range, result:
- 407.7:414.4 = 21.2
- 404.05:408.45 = 20.6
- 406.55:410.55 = 20.5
